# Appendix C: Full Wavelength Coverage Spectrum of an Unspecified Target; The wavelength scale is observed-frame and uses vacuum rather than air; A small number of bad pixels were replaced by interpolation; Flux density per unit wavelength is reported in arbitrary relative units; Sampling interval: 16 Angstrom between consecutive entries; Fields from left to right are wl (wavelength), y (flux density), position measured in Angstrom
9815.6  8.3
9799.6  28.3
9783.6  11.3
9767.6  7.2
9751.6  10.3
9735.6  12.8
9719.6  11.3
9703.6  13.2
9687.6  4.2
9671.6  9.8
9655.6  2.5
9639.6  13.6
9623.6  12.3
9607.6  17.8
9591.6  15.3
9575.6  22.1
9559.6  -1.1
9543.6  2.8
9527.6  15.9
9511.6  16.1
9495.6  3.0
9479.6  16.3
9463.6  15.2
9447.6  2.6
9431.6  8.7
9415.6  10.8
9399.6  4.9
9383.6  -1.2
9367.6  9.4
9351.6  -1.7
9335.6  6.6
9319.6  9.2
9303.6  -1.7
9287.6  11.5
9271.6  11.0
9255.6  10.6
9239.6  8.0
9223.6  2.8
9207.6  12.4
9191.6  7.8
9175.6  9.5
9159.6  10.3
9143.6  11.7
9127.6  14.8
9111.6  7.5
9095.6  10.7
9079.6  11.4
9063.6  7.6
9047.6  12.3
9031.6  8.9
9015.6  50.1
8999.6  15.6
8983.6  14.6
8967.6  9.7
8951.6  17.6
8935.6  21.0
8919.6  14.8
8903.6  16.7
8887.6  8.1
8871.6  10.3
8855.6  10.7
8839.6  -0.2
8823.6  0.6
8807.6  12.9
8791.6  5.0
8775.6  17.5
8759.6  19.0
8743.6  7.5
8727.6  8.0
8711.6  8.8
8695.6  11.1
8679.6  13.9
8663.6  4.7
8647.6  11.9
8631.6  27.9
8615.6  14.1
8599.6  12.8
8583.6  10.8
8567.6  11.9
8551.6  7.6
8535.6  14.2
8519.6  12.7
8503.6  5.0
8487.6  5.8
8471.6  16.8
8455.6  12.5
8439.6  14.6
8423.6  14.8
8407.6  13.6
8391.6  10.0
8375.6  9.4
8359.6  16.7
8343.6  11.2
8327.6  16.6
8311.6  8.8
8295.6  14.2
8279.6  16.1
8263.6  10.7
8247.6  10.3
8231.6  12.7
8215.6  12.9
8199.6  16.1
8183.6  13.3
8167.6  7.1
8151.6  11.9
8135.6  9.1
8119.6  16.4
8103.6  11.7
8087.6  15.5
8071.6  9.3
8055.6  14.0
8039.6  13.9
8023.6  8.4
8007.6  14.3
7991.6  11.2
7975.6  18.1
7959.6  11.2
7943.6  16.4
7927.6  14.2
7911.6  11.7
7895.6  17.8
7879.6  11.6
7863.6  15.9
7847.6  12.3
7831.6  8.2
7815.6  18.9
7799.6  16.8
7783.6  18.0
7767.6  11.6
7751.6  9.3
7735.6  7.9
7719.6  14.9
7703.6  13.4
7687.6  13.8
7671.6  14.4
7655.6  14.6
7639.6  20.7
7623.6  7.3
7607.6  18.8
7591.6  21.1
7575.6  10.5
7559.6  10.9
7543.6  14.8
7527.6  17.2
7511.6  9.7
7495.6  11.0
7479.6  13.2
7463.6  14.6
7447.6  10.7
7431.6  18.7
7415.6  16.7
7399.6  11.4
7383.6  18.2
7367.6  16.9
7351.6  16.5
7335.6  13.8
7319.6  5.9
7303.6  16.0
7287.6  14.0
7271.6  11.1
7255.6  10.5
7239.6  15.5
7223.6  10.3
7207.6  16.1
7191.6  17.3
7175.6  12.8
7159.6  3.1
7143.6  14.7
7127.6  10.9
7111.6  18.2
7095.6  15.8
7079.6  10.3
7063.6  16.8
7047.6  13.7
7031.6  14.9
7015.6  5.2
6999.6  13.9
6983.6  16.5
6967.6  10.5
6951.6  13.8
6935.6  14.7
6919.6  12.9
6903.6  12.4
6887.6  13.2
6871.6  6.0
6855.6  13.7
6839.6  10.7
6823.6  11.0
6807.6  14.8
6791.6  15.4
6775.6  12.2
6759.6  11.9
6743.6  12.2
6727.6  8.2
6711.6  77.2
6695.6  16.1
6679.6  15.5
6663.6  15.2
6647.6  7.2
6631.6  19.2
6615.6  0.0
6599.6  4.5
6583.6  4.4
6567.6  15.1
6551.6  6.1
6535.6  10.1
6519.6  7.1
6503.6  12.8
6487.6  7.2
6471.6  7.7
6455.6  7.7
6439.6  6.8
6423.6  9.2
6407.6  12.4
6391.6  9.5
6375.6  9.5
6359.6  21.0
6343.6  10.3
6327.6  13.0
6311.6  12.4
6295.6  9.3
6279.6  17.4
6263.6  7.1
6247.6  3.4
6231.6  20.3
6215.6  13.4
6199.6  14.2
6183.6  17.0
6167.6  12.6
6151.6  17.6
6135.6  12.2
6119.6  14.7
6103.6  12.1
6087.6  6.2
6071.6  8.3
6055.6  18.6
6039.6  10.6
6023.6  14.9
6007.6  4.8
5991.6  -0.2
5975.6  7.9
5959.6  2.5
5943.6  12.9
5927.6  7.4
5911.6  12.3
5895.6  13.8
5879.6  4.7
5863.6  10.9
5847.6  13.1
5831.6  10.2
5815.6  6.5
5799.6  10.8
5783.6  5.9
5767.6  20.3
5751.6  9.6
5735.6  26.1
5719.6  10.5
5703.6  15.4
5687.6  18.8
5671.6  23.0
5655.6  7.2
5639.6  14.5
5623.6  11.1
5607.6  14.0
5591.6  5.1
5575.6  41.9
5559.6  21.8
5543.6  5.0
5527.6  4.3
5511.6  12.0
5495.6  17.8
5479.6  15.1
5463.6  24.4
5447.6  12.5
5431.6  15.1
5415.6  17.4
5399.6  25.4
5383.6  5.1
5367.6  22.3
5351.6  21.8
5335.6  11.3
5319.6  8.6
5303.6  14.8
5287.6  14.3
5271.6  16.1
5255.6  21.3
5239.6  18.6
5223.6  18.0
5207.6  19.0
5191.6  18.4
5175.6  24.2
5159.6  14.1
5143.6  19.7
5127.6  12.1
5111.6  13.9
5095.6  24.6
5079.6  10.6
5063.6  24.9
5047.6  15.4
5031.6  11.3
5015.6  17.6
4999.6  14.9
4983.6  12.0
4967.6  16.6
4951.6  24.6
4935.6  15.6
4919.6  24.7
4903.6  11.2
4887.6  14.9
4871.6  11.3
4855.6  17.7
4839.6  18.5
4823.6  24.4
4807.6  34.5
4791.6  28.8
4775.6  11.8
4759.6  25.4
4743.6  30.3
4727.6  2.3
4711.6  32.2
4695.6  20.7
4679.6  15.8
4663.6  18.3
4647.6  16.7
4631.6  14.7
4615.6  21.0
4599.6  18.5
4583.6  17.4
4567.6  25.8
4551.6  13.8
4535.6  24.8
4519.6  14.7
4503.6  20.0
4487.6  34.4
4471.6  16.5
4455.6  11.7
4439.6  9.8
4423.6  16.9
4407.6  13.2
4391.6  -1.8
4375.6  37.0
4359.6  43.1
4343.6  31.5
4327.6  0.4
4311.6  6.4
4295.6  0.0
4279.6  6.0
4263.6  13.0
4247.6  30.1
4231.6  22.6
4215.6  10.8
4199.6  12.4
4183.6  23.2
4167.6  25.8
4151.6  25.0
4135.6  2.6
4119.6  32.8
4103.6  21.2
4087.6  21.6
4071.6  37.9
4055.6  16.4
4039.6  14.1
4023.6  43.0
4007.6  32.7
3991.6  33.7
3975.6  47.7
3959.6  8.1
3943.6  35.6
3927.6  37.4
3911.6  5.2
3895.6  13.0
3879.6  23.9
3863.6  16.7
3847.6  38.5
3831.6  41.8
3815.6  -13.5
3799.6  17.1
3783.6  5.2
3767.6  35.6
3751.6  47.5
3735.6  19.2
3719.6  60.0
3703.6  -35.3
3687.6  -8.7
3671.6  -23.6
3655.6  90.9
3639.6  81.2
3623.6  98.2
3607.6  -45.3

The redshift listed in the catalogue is 0.80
